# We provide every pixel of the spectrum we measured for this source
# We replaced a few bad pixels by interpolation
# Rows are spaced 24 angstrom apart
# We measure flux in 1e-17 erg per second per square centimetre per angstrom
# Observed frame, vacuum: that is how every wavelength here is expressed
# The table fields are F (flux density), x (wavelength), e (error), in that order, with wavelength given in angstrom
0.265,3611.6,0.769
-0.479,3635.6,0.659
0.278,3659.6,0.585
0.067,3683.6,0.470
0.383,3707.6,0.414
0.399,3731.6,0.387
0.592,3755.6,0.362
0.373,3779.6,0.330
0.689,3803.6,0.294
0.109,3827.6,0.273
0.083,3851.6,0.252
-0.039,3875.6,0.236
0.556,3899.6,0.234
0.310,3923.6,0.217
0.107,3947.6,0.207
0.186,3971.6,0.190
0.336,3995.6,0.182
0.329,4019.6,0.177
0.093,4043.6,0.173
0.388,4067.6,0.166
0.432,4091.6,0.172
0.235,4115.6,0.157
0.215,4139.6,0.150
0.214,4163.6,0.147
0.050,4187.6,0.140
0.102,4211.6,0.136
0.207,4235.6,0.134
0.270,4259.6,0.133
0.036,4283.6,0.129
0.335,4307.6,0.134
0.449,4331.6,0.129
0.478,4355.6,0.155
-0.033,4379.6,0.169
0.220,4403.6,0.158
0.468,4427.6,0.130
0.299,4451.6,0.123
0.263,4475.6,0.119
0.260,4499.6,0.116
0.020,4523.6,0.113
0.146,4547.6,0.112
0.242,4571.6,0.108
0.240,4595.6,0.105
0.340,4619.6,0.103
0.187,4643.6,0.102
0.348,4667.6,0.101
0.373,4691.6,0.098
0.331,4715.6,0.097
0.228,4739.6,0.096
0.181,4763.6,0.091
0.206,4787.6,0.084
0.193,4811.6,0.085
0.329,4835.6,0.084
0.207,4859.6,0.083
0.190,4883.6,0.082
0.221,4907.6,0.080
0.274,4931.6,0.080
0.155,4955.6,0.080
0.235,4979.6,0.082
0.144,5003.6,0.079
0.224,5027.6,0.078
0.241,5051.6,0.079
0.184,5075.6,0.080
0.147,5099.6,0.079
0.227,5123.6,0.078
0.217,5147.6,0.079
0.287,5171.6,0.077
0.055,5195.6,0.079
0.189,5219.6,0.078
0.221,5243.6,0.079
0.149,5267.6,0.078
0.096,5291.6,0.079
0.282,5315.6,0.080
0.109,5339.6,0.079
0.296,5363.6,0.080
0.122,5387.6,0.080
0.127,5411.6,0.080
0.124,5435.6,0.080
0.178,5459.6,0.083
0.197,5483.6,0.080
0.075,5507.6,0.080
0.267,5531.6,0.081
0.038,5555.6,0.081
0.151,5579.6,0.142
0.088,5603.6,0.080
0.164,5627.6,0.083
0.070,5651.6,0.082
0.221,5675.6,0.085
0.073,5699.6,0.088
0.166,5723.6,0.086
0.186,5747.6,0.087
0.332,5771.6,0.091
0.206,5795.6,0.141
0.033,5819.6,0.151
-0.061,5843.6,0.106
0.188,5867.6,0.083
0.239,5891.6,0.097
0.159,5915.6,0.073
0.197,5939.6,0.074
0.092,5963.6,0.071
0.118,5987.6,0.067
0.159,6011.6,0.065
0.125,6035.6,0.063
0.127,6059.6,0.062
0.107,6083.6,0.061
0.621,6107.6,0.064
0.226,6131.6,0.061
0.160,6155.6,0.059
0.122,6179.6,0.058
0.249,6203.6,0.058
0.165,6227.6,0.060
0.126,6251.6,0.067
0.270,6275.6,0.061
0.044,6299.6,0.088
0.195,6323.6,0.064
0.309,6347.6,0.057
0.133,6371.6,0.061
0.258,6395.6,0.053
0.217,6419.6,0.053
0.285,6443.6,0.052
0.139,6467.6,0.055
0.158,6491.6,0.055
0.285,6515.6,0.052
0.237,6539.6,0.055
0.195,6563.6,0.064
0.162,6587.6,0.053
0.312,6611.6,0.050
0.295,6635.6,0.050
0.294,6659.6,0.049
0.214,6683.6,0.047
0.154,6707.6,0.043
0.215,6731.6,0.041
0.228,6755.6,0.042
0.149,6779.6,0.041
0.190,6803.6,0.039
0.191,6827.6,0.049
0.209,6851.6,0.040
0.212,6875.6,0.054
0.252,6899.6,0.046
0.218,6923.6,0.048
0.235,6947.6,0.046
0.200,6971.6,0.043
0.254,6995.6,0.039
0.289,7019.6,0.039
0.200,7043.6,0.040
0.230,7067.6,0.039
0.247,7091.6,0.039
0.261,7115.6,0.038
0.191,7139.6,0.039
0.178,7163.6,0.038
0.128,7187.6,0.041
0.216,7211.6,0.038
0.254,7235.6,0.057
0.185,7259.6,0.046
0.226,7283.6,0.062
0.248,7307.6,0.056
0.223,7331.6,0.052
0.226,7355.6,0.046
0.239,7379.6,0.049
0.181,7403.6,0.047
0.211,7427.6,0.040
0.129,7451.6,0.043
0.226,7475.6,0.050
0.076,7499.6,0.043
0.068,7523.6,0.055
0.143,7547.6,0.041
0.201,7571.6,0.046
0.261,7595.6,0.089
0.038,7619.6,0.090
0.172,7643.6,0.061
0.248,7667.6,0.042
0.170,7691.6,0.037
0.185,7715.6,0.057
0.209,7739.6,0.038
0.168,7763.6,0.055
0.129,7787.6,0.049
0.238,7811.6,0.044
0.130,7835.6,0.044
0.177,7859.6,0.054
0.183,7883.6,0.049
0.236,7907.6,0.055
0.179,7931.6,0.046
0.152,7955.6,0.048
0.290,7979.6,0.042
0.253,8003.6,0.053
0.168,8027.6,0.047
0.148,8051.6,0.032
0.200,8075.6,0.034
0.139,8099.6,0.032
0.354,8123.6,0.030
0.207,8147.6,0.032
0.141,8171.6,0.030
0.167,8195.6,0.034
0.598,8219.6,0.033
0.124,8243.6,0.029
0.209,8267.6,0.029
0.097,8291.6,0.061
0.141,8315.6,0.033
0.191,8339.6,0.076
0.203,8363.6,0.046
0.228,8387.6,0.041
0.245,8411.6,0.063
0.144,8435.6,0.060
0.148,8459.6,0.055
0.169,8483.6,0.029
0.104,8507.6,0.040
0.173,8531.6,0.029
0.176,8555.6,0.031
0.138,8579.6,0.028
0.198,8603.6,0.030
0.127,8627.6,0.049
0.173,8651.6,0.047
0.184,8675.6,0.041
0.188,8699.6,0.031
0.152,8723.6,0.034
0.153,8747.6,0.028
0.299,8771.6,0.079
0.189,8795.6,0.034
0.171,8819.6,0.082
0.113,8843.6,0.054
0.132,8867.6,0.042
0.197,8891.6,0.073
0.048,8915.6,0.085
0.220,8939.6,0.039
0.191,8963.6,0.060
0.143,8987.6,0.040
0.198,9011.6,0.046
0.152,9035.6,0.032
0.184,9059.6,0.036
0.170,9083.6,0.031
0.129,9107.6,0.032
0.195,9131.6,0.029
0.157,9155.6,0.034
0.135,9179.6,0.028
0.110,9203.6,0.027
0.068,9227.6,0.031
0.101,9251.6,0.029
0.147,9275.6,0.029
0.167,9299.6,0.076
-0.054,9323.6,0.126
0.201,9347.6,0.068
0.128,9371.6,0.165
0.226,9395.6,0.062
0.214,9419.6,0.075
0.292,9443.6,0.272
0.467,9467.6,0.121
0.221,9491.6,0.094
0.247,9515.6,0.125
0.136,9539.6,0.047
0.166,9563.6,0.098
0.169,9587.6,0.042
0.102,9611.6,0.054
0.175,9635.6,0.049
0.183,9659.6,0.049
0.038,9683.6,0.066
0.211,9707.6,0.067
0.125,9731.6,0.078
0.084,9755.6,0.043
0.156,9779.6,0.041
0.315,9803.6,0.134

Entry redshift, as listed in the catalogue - 0.64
